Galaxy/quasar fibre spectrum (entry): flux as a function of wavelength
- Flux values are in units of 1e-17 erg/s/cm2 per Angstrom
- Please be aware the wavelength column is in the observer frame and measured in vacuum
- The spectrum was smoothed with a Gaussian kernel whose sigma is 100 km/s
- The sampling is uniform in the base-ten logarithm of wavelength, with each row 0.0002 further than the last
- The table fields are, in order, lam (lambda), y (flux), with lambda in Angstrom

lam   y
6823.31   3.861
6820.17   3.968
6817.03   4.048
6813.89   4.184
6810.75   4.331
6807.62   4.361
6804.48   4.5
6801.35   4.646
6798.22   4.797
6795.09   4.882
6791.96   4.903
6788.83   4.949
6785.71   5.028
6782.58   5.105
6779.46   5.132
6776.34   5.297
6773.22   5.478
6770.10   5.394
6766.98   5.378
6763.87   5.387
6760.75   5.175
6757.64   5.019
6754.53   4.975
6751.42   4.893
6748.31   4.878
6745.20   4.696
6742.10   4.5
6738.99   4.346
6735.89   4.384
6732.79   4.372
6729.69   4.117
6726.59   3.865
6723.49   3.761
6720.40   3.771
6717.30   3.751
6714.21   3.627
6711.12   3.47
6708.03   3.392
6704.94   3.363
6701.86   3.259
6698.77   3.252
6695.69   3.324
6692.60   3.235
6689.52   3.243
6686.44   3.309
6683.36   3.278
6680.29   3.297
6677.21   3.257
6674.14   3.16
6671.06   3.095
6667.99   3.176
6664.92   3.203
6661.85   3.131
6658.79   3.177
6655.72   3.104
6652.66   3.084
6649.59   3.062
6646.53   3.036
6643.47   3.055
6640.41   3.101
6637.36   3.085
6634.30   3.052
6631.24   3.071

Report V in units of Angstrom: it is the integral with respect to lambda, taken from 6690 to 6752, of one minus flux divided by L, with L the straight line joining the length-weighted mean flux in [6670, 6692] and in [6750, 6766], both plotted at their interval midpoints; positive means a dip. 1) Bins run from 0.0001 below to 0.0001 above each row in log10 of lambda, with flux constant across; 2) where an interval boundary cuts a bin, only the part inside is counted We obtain 4.89 Angstrom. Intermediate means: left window 3.24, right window 5.1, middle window 3.89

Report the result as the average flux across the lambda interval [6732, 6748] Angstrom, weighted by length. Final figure 4.5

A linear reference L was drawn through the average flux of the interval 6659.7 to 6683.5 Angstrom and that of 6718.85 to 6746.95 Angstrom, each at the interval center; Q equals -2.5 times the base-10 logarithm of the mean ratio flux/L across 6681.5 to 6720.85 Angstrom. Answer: 0.09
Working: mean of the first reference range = 3.2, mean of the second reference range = 4.21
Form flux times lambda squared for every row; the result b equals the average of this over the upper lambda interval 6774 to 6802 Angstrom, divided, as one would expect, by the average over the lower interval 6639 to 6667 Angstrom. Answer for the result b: 1.67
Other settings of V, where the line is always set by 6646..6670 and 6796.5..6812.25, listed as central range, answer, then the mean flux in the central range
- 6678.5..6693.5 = 0.5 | 3.27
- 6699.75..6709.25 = 0.6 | 3.33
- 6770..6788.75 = -4.0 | 5.2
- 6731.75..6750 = -2.9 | 4.54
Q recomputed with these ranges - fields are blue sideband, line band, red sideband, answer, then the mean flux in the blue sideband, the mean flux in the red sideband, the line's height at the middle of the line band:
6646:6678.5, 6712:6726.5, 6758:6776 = 0.163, 3.14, 5.33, 4.33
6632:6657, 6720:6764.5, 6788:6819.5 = -0.145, 3.07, 4.53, 3.97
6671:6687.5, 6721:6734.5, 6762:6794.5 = 0.049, 3.24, 5.19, 4.2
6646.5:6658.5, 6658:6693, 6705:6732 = 0.030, 3.09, 3.72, 3.31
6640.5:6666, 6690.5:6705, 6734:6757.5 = 0.179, 3.1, 4.68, 3.86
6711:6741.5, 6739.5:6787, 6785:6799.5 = -0.130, 3.99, 4.91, 4.5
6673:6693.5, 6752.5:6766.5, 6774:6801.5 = -0.139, 3.26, 5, 4.53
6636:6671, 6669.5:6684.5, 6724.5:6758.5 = 0.089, 3.11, 4.53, 3.49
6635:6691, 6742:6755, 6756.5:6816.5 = -0.100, 3.16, 4.93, 4.38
